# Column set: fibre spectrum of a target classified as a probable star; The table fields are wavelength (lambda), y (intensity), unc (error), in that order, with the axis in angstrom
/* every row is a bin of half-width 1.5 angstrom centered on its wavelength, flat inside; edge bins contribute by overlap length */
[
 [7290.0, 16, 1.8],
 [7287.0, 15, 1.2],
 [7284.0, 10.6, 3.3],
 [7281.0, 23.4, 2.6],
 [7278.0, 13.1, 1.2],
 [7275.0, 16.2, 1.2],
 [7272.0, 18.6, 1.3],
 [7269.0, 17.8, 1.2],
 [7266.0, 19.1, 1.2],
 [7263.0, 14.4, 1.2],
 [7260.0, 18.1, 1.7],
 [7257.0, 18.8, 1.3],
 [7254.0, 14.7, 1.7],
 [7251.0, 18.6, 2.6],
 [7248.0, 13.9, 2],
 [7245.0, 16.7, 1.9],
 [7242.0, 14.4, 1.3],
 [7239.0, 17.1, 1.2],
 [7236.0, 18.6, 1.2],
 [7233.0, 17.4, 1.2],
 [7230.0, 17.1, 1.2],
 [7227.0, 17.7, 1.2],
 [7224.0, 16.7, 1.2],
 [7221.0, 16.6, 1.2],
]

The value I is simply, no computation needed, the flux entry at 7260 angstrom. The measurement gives 18.1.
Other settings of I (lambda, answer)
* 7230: 17.1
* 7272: 18.6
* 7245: 16.7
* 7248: 13.9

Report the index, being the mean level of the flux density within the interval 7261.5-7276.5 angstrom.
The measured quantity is 17.2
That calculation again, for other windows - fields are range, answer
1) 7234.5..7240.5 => 17.9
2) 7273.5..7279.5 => 14.6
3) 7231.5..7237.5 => 18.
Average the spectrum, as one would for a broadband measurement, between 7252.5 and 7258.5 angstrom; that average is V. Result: 16.8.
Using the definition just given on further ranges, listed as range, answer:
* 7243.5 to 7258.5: 16.5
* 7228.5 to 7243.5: 16.9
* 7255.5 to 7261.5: 18.5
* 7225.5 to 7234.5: 17.4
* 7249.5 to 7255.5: 16.7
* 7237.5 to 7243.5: 15.8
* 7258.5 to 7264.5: 16.2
